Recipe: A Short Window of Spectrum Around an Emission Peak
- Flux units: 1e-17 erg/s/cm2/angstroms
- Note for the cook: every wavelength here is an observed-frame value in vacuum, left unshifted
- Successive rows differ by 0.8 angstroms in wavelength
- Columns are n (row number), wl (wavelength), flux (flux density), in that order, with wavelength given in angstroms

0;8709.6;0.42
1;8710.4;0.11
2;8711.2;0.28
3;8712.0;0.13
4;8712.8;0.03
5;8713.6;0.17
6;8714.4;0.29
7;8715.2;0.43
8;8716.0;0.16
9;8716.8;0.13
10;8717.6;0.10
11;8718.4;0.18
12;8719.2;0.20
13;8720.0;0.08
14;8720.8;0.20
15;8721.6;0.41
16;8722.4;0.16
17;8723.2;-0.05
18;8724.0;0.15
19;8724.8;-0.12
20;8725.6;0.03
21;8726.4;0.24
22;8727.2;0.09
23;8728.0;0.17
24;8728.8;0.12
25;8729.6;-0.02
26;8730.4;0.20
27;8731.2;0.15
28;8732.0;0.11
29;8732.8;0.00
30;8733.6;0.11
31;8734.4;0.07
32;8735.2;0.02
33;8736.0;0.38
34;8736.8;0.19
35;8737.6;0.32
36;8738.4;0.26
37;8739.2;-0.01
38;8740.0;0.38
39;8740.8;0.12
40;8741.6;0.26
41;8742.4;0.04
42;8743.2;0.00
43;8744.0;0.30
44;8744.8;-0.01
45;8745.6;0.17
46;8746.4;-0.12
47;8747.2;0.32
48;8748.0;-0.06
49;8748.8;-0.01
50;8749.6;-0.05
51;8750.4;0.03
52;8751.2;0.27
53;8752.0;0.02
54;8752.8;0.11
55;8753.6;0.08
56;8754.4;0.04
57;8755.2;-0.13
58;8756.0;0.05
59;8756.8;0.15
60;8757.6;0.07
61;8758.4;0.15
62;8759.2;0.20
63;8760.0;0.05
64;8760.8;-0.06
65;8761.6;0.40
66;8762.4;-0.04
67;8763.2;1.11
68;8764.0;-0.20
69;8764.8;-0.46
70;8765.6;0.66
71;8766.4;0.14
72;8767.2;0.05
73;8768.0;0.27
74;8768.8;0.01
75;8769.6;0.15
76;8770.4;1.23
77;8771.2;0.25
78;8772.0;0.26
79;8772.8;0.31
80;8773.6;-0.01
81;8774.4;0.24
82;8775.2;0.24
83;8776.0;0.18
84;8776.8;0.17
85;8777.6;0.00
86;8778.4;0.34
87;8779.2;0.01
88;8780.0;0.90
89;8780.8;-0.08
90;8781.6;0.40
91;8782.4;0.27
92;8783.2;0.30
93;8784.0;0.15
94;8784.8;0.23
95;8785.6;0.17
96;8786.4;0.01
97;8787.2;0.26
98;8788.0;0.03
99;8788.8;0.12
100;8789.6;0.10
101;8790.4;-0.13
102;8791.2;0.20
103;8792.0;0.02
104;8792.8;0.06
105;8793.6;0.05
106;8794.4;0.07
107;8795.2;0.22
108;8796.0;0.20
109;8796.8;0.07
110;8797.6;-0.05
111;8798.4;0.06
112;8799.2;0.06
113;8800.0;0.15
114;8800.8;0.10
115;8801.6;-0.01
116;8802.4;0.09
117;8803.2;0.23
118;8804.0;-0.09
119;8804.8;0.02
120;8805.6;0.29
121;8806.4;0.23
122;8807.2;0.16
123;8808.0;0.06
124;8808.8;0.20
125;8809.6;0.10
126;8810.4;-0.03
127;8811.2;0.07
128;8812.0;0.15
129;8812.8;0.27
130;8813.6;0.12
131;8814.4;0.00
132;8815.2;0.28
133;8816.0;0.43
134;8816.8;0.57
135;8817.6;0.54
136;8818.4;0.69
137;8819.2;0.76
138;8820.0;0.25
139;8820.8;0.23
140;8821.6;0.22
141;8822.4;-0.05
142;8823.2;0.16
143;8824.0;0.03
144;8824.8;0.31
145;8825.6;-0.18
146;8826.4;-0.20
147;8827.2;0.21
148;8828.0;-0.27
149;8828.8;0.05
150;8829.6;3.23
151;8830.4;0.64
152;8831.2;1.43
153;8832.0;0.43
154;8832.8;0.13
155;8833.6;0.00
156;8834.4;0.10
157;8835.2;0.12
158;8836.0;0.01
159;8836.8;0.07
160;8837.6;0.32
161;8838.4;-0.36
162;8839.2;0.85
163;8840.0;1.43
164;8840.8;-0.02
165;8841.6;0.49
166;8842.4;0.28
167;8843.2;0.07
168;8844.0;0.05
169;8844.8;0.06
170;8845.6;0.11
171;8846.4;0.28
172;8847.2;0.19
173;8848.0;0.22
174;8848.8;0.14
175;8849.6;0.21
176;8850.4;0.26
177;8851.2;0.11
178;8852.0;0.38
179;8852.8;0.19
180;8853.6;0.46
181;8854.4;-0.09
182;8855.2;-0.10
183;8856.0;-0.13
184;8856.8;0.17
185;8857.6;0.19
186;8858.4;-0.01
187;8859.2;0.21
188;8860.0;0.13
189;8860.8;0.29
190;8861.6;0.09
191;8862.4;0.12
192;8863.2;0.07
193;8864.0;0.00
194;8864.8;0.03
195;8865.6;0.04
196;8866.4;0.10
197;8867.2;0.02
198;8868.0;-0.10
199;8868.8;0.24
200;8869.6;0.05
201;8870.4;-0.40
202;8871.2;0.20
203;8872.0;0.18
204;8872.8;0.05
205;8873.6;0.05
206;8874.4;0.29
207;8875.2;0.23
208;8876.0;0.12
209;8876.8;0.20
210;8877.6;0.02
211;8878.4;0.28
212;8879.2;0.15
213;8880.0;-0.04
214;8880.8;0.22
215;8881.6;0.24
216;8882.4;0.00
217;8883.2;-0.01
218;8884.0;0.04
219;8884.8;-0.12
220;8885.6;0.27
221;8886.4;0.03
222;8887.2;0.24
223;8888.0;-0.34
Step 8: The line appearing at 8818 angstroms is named H-beta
